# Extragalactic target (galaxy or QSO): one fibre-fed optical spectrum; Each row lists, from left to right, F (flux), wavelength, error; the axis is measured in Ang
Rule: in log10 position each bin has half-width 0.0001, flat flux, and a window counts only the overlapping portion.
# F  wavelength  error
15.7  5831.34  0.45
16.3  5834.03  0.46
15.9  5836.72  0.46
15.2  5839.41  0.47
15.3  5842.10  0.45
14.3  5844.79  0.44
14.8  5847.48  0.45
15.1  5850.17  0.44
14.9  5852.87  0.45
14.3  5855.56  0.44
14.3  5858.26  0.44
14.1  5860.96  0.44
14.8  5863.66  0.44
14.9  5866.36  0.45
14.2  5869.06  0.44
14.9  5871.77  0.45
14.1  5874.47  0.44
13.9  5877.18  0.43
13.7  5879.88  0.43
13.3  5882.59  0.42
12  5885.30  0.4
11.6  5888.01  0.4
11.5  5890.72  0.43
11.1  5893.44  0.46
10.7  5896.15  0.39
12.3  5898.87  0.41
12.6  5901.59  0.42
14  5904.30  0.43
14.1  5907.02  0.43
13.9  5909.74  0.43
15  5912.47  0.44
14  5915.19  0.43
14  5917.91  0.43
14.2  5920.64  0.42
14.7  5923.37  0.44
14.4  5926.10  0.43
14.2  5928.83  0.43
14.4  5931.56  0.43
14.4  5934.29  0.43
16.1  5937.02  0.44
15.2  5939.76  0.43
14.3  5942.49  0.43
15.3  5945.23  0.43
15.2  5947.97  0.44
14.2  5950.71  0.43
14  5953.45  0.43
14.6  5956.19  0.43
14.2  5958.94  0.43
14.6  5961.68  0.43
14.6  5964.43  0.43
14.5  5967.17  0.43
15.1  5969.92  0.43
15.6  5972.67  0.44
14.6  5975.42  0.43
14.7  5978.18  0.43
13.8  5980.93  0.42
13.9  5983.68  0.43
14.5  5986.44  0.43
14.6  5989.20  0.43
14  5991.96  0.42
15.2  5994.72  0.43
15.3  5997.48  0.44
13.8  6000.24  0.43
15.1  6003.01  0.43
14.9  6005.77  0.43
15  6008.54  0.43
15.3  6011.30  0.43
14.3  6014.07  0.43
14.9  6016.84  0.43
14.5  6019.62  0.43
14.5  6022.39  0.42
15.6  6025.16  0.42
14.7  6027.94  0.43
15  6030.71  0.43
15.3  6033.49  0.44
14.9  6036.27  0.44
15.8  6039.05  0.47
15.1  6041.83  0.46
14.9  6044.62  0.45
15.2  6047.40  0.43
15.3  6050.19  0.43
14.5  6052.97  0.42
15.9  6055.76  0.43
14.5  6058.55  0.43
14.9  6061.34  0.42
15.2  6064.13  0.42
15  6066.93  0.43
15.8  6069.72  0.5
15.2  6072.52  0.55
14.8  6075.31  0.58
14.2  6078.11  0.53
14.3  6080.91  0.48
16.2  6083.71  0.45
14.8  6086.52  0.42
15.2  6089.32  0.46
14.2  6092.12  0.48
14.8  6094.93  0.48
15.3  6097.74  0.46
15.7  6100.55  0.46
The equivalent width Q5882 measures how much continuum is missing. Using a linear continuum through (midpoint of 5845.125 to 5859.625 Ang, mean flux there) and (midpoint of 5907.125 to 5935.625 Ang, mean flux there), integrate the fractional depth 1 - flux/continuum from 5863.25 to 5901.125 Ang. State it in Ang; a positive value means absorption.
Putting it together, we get 3.9 Ang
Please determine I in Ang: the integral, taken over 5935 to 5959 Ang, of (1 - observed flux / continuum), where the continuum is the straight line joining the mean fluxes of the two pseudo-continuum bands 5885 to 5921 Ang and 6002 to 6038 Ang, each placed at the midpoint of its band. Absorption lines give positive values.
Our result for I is -1.99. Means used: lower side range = 12.9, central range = 14.8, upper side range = 14.9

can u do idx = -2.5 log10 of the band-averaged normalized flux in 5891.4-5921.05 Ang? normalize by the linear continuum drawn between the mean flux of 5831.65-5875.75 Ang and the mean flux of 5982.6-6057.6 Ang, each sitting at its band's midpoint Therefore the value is 0.13 mag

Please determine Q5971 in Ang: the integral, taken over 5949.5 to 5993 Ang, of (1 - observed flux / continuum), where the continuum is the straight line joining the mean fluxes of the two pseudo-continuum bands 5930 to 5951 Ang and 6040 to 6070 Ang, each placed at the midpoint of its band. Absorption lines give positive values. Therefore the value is 1.4 Ang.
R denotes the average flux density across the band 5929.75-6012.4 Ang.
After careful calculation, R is 14.7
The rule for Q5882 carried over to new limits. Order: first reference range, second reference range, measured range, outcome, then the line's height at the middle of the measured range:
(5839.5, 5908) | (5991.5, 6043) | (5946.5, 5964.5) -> -0.13 Ang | 14.4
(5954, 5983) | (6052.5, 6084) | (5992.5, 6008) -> -0.10 Ang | 14.7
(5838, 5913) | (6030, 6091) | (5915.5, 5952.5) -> -1.24 Ang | 14.2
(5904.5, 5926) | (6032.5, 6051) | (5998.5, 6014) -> 0.16 Ang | 14.9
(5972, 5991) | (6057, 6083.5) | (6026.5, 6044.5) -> -0.44 Ang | 14.8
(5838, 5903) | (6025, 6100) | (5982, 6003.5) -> 0.05 Ang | 14.5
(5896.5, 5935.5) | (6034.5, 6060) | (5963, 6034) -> -0.28 Ang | 14.7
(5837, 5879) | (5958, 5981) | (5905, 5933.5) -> 0.74 Ang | 14.7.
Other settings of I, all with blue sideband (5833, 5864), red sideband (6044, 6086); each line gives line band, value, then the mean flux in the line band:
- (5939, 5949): 0.0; 15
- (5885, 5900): 3.5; 11.5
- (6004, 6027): 0.2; 14.9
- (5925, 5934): 0.4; 14.3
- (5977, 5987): 0.5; 14.2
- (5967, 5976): 0.0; 15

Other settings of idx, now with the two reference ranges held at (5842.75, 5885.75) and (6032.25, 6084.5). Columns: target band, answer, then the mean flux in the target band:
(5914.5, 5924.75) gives 0.02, 14.2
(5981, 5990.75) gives 0.04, 14.3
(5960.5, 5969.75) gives 0.01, 14.6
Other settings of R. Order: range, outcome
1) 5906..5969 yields 14.5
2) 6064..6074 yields 15.3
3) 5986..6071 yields 15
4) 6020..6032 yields 14.9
